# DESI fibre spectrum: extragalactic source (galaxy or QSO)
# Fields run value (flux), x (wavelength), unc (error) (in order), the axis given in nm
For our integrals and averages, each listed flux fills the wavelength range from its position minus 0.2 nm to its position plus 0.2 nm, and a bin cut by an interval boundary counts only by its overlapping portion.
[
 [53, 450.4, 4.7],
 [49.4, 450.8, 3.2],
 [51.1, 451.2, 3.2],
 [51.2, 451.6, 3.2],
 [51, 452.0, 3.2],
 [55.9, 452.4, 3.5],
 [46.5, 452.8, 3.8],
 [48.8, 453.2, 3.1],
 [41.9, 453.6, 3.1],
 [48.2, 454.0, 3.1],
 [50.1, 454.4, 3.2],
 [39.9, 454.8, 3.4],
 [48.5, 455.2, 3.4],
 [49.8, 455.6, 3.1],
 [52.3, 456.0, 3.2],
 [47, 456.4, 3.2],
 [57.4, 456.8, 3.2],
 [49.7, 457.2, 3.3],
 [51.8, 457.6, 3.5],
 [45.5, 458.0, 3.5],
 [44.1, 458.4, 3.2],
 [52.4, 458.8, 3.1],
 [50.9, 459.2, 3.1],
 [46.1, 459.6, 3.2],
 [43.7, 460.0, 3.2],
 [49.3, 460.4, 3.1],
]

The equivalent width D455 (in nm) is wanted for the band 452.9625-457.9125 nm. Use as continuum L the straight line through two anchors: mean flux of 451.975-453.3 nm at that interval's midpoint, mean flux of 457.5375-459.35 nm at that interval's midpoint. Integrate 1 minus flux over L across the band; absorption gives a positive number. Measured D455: 0.096 nm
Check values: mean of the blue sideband 50.6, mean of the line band 48.7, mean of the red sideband 48.7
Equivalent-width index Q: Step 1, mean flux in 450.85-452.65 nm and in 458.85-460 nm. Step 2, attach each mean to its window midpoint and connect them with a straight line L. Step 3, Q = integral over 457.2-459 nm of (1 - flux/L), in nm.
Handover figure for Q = 0.01 nm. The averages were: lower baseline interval 51.9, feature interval 48.6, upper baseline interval 48.2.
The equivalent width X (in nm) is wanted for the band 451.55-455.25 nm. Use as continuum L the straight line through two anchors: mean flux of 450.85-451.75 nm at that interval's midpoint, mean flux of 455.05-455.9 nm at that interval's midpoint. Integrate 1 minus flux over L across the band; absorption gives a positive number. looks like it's 0.16 nm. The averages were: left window 50.9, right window 49.6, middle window 48.1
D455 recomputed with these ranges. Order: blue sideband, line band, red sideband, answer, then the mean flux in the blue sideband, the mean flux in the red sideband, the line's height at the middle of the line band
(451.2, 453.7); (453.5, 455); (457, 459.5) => 0.128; 49.7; 48.9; 49.4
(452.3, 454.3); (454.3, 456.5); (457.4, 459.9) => 0.010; 48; 48.3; 48.1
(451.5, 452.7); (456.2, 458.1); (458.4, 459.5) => -0.003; 52.3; 49.8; 50.4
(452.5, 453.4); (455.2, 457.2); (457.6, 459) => -0.121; 48.6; 48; 48.2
